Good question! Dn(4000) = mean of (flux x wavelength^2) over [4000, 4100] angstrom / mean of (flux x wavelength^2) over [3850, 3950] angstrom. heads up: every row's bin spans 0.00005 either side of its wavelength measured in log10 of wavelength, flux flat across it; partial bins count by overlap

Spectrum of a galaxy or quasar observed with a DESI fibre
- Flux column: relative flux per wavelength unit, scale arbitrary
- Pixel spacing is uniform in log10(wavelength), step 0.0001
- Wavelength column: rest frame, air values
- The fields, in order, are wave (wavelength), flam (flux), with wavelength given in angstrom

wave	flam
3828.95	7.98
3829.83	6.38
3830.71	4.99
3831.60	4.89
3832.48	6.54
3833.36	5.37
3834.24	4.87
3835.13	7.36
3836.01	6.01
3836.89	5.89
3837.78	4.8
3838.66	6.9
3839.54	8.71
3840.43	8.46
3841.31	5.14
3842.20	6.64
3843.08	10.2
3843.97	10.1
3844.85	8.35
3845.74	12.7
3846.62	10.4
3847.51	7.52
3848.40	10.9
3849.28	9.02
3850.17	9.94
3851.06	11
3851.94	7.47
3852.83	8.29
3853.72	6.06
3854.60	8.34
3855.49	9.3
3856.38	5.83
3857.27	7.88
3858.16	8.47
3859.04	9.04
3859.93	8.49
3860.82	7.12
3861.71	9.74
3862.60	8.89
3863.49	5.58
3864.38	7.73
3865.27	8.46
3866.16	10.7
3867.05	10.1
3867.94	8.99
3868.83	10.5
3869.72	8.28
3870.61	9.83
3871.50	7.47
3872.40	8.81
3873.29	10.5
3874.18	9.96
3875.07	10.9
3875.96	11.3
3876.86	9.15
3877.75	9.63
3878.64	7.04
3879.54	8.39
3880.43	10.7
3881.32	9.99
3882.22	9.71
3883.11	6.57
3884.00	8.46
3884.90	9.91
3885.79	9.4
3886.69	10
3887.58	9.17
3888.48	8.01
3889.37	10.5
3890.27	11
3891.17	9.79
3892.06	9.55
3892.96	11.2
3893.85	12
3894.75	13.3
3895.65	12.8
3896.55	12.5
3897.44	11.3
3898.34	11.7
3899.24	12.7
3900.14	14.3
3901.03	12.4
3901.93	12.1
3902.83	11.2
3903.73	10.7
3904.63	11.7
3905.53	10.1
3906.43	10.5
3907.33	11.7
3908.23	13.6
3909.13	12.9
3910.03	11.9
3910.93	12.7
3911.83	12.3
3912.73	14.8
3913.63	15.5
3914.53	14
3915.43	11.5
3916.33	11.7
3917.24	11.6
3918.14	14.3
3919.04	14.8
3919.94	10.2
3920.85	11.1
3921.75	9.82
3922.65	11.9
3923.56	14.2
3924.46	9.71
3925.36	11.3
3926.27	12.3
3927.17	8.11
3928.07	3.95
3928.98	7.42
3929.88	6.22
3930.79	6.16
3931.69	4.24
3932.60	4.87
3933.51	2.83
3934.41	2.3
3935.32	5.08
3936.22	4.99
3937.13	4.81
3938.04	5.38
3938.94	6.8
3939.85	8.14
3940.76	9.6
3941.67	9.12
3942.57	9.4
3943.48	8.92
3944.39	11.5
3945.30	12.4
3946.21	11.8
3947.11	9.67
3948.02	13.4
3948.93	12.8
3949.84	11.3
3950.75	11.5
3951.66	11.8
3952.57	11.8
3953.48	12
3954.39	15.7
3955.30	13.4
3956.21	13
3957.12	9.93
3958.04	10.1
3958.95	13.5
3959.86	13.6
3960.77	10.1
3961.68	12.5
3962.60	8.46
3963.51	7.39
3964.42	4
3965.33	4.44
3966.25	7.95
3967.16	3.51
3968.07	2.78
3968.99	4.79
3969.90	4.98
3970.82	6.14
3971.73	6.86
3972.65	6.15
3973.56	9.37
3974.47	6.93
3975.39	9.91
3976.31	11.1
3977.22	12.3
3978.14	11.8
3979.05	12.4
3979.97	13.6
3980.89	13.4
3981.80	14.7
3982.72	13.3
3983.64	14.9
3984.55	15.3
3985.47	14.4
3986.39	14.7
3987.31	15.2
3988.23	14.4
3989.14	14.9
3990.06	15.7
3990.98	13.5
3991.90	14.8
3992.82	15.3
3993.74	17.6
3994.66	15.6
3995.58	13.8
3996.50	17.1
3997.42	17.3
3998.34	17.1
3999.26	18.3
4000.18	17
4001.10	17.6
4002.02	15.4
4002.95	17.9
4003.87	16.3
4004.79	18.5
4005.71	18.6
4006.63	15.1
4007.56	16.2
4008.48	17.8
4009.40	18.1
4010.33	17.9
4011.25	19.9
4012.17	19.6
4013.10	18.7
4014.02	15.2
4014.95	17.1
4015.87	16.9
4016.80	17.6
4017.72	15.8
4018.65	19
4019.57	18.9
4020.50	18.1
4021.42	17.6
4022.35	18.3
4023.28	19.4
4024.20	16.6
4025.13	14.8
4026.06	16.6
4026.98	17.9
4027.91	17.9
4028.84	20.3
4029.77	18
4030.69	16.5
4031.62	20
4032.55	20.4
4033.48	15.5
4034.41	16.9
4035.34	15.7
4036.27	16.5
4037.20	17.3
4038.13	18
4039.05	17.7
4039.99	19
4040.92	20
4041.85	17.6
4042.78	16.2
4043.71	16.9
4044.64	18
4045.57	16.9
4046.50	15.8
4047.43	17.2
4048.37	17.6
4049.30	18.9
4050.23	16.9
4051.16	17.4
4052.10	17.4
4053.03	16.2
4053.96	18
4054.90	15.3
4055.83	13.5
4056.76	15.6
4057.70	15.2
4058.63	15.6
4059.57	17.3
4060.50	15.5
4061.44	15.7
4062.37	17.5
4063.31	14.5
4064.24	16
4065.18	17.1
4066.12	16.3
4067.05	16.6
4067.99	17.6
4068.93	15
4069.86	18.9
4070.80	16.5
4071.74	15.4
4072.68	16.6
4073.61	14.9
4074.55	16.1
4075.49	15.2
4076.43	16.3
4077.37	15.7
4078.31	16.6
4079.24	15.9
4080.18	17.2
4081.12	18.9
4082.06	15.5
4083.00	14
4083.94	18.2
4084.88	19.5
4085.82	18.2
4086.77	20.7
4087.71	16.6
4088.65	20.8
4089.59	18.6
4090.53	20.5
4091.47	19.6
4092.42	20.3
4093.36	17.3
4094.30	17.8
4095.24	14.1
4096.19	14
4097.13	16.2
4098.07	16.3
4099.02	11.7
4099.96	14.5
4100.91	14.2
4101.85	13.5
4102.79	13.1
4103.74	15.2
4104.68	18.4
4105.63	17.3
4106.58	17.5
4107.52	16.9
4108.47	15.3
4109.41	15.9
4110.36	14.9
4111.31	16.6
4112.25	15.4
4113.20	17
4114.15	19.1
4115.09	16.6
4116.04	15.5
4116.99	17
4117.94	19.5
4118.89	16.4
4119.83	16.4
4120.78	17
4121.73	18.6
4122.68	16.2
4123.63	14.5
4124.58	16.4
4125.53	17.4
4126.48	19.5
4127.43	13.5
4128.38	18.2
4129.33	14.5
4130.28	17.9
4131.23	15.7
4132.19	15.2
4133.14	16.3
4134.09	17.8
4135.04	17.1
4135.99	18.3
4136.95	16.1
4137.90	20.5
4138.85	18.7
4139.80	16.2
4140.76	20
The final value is 1.88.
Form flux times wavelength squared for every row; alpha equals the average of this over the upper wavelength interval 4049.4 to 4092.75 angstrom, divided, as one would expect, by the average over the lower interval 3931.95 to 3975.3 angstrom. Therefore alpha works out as 2.1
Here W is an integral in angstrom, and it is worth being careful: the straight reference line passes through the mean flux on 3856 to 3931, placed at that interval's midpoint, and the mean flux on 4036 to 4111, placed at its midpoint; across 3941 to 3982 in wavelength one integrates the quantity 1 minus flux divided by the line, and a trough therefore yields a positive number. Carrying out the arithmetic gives 8.7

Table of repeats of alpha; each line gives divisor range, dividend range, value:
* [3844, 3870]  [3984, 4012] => 2.00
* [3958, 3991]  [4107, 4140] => 1.72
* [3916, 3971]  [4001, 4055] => 2.00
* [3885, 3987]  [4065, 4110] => 1.74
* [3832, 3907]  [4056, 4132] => 1.99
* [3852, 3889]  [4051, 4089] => 2.08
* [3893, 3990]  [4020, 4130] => 1.71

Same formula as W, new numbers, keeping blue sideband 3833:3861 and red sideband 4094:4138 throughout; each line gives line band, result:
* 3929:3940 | 5.7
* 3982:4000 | -4.3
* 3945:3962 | -1.2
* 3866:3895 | -2.0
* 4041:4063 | -3.6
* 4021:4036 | -4.5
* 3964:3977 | 5.9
